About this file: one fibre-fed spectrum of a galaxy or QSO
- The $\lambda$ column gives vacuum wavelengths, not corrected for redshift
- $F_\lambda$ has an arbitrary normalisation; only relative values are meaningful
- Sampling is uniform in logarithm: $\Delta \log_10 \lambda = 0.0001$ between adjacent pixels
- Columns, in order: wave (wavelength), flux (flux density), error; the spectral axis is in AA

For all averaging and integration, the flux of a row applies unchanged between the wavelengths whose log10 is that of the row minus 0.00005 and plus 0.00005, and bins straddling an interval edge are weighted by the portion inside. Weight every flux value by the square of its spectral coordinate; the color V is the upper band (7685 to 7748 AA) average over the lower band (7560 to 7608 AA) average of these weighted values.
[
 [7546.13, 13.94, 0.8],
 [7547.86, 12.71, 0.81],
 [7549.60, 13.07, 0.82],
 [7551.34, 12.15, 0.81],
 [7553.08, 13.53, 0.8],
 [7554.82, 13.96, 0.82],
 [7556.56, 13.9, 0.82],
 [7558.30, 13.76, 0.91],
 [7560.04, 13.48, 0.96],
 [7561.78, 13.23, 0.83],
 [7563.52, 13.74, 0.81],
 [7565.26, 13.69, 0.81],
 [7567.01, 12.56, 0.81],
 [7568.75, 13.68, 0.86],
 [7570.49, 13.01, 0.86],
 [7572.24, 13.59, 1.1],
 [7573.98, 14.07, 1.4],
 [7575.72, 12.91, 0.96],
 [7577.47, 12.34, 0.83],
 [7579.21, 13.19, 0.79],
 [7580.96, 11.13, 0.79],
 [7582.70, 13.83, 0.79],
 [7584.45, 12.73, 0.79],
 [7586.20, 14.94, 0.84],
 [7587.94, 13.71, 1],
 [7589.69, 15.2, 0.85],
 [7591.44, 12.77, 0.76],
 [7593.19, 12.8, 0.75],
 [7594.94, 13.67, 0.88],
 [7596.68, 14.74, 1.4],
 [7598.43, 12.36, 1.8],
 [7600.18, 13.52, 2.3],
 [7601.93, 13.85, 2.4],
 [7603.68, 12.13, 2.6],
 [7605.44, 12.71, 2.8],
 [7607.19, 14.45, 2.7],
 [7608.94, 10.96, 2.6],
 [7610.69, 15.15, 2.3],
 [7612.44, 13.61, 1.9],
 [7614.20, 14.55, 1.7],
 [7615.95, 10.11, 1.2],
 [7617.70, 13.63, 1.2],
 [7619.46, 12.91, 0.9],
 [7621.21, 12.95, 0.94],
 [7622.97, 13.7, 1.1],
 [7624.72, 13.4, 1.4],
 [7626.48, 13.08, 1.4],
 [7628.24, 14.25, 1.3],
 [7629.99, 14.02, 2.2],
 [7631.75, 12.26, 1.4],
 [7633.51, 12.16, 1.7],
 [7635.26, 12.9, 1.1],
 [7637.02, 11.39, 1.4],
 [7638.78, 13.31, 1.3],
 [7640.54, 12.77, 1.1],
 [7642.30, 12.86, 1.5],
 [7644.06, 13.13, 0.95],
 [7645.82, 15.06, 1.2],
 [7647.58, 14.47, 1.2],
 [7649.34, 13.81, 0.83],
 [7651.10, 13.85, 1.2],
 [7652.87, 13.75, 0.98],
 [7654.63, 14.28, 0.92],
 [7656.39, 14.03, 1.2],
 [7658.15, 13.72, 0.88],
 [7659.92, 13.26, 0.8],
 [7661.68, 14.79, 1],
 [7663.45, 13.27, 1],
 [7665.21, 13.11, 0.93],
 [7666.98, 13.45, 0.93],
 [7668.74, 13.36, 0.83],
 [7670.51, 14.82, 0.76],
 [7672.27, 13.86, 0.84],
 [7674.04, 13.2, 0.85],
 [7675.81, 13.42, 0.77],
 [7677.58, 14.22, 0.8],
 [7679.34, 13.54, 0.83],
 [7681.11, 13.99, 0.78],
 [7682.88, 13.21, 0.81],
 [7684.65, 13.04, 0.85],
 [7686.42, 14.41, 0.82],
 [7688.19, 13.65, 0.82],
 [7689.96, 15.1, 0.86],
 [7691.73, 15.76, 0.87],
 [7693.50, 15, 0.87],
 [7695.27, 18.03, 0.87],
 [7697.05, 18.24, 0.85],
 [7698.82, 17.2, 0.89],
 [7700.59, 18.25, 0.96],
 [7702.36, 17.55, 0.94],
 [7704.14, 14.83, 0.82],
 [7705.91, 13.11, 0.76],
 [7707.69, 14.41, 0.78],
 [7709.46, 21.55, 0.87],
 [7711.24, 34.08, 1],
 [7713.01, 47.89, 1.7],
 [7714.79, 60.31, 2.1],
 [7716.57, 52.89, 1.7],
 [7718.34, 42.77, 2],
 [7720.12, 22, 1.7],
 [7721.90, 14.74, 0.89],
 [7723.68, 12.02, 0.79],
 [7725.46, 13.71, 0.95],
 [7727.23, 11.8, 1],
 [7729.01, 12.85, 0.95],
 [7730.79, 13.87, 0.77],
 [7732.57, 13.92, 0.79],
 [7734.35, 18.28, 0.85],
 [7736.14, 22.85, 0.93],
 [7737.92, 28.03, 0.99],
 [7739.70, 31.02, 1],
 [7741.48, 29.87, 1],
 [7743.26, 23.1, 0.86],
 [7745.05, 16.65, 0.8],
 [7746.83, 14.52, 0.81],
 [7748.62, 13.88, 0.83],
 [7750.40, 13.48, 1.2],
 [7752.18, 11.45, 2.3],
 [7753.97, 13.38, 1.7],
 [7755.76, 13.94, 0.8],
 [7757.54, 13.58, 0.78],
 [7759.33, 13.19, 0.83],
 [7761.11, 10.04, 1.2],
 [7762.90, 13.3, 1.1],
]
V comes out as 1.7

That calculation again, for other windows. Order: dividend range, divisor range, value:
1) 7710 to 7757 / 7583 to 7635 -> 1.79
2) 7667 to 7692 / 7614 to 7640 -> 1.09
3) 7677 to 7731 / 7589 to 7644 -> 1.60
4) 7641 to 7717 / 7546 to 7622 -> 1.36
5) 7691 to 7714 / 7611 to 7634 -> 1.60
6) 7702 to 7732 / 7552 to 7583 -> 1.93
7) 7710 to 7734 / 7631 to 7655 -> 2.06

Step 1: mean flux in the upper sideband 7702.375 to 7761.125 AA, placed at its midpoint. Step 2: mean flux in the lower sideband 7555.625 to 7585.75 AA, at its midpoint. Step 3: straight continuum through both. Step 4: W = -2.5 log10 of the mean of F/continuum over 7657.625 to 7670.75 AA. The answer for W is 0.30 mag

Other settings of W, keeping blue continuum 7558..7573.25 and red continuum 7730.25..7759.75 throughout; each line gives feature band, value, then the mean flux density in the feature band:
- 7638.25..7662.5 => 0.13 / 13.8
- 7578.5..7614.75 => 0.06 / 13.4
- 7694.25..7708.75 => 0.03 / 16.5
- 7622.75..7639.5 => 0.16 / 13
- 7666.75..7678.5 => 0.17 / 13.8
